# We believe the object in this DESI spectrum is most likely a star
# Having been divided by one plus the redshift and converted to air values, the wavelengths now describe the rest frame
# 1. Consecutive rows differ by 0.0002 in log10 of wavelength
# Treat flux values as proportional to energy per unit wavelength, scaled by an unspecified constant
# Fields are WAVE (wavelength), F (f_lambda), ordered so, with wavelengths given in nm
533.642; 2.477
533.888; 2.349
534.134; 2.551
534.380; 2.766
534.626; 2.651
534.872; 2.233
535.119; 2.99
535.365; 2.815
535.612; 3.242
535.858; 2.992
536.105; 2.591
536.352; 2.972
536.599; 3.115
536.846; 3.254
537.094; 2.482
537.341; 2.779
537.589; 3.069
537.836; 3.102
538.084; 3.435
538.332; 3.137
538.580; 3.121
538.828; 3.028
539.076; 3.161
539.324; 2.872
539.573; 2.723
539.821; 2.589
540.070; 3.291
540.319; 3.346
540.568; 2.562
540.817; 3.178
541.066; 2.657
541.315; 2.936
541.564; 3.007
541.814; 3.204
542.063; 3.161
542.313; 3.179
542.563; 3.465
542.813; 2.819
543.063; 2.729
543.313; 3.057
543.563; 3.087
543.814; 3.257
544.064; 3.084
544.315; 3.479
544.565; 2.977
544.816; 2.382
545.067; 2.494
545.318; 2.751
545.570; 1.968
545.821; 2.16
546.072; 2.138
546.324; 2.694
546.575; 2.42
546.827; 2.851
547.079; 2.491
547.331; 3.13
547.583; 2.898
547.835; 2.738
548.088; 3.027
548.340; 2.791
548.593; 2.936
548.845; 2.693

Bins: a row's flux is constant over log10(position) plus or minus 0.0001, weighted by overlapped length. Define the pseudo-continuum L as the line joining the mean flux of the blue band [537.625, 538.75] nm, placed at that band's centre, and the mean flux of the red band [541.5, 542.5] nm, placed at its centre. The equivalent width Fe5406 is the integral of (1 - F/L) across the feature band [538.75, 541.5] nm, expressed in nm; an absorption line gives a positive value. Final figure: 0.20 nm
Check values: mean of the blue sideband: 3.18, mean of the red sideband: 3.16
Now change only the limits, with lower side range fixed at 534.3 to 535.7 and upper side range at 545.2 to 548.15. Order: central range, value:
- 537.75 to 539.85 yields -0.249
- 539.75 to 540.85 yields -0.125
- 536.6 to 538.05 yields -0.131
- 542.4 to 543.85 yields -0.225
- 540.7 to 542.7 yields -0.319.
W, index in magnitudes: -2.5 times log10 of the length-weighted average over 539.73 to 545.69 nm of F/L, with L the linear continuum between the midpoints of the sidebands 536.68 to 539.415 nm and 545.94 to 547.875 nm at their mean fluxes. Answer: -0.04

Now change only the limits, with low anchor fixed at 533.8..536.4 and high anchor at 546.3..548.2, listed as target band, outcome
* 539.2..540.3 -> -0.060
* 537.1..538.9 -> -0.115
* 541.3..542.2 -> -0.123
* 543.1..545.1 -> -0.082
